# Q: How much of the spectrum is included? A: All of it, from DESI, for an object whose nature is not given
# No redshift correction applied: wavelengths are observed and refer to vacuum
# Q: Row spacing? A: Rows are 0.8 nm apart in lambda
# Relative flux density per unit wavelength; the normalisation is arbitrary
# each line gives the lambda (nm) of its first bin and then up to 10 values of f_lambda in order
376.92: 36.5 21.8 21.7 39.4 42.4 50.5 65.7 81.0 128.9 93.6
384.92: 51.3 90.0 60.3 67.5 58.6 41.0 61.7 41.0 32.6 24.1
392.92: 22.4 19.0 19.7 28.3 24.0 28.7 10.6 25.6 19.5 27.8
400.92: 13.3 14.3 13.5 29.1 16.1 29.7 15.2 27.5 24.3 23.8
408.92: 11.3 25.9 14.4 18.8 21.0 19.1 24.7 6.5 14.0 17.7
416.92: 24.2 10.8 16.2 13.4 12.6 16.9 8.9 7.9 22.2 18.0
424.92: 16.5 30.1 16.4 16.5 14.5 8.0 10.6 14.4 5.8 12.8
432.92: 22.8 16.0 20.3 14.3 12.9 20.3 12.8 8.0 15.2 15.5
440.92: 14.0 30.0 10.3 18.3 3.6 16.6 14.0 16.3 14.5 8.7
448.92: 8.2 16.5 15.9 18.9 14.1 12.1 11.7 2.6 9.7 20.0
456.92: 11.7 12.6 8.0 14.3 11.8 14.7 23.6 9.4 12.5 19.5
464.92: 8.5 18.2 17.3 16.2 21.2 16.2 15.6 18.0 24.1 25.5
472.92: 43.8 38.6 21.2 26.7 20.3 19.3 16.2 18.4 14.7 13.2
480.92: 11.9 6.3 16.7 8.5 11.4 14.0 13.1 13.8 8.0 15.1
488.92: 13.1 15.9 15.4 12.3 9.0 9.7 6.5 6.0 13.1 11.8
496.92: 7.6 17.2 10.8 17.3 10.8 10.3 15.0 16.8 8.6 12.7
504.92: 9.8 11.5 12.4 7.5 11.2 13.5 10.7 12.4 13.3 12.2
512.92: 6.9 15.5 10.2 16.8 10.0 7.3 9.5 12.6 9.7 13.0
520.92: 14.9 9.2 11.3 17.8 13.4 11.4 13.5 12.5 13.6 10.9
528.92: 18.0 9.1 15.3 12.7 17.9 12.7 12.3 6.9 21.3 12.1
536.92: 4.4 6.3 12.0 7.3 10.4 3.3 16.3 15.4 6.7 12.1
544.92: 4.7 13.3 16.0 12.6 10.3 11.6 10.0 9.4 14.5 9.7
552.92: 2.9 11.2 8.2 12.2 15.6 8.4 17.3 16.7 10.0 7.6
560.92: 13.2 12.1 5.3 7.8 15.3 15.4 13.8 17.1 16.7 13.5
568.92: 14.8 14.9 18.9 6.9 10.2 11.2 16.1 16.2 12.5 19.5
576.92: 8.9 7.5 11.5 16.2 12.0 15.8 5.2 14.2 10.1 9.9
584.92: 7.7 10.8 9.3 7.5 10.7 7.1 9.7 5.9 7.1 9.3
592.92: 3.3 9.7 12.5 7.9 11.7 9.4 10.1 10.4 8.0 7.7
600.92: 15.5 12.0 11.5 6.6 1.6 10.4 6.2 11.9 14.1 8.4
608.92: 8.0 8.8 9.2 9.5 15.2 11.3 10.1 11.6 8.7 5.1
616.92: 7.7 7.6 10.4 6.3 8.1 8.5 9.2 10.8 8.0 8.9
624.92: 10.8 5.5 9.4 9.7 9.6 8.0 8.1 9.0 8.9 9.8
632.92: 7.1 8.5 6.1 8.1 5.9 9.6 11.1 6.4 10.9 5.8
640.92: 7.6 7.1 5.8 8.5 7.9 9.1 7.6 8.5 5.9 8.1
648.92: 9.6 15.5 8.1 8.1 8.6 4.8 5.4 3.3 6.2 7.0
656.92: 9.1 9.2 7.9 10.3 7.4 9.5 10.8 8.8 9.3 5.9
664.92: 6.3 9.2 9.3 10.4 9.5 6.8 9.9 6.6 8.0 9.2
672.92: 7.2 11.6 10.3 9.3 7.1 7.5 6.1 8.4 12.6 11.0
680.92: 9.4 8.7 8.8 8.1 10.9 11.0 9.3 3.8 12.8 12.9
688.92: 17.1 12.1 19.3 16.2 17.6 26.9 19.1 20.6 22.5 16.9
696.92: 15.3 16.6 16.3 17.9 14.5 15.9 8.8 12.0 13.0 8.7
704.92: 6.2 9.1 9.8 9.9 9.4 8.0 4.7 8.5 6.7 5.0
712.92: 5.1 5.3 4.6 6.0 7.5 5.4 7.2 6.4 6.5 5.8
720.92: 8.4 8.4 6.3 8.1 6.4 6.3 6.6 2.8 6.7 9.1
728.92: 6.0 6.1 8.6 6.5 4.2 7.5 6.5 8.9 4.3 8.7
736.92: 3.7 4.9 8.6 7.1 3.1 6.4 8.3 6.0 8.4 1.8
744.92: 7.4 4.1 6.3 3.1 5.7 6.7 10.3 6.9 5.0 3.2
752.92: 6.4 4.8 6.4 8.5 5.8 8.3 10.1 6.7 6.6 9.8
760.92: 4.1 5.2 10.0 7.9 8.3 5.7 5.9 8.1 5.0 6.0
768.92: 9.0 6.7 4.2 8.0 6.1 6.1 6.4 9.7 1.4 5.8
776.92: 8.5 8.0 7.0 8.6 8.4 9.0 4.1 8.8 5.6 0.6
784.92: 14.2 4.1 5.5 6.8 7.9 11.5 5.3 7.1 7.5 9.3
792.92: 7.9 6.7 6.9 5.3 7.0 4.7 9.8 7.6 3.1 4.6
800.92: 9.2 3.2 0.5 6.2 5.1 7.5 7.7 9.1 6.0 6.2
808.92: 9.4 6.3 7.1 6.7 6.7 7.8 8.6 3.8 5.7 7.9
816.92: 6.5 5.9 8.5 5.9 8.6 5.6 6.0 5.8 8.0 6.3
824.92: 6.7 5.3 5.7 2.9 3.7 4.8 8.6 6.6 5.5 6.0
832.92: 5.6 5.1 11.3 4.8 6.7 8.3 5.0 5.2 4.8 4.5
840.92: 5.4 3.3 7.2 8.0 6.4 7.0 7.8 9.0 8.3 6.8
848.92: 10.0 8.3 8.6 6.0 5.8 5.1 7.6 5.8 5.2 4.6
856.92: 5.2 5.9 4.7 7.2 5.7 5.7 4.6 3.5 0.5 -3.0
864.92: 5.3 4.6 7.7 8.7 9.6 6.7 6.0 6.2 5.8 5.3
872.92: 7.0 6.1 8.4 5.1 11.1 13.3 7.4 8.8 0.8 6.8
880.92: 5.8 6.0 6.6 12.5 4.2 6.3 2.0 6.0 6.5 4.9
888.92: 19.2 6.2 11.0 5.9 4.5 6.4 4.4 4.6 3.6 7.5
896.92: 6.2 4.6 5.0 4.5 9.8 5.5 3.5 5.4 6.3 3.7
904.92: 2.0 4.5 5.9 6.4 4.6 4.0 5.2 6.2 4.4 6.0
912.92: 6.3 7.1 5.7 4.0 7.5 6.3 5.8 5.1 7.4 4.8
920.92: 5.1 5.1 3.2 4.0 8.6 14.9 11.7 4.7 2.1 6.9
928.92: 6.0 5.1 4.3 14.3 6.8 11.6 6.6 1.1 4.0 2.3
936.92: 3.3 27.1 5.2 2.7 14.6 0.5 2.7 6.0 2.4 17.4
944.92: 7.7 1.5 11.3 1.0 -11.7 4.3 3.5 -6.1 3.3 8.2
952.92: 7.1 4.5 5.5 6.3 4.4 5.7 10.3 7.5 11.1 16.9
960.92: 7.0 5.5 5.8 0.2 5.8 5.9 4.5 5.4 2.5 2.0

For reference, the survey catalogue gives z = 1.48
